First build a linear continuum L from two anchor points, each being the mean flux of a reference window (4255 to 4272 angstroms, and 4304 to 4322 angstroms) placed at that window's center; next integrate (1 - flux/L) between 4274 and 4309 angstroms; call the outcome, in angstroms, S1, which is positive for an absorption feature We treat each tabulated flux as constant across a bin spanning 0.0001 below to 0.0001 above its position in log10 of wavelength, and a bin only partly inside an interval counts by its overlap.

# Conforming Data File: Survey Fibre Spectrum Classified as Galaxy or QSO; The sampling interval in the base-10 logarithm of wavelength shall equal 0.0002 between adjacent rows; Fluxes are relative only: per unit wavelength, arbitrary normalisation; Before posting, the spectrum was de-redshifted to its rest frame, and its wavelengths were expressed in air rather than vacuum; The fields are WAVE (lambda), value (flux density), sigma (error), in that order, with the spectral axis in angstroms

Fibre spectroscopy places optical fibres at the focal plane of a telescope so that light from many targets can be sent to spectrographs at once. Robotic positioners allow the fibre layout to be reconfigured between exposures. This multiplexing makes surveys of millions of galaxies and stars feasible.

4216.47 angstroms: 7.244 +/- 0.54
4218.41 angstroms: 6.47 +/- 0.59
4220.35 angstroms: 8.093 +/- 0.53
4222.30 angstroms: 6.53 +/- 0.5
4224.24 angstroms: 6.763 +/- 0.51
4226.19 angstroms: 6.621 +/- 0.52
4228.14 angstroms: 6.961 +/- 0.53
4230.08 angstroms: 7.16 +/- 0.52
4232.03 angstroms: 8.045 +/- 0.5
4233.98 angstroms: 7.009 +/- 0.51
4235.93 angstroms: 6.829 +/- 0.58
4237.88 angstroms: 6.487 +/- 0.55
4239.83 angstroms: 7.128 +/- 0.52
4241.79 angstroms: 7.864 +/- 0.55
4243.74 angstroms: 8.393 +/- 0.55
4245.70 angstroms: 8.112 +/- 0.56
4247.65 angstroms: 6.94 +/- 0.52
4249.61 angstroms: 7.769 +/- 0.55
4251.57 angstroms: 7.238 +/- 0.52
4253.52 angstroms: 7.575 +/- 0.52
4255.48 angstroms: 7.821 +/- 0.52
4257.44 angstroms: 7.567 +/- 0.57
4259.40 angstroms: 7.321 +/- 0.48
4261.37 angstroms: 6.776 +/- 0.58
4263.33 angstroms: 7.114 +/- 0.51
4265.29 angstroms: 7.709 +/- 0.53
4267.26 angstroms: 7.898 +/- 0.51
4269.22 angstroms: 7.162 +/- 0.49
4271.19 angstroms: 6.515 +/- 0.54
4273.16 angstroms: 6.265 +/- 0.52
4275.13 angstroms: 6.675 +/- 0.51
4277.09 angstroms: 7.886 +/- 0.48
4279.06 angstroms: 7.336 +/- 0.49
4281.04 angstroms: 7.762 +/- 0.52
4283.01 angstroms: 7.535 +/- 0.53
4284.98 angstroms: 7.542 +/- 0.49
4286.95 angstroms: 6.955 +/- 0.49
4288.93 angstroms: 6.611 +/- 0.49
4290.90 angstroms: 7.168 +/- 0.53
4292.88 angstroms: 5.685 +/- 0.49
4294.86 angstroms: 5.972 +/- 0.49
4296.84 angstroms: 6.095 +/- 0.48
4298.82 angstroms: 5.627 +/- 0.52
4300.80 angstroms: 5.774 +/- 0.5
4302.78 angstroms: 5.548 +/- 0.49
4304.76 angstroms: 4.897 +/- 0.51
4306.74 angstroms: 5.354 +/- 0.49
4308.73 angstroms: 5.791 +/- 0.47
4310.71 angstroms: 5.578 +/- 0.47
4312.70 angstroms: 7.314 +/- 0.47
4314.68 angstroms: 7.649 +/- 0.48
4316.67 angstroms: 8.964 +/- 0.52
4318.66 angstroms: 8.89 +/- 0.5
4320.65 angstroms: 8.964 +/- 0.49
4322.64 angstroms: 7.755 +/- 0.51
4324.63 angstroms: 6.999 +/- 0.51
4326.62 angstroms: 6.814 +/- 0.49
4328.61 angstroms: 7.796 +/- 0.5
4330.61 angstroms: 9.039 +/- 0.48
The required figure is 3.5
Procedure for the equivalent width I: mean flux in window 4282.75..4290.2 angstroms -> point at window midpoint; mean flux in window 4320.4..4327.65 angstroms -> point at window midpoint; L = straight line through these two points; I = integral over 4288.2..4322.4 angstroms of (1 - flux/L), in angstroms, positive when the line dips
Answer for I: 3.4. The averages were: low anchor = 7.13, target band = 6.61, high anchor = 7.5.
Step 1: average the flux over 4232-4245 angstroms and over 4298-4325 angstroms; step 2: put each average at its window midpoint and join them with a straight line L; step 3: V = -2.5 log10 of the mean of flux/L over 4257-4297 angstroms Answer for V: 0.00 mag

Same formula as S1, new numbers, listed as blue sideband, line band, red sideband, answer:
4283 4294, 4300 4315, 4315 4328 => 3.24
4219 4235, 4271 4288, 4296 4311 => -3.17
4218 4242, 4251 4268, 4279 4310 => -1.84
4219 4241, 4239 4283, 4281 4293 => -2.10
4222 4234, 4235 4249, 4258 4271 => -0.53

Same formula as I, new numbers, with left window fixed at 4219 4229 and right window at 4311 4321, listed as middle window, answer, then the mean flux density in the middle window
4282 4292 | 0.8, 7.15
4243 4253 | -0.6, 7.67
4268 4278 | 0.9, 6.92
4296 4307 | 3.3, 5.56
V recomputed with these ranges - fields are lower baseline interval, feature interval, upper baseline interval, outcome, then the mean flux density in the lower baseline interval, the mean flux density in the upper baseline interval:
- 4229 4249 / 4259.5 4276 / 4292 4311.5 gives -0.069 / 7.4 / 5.63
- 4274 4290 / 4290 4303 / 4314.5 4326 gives 0.261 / 7.28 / 8.2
